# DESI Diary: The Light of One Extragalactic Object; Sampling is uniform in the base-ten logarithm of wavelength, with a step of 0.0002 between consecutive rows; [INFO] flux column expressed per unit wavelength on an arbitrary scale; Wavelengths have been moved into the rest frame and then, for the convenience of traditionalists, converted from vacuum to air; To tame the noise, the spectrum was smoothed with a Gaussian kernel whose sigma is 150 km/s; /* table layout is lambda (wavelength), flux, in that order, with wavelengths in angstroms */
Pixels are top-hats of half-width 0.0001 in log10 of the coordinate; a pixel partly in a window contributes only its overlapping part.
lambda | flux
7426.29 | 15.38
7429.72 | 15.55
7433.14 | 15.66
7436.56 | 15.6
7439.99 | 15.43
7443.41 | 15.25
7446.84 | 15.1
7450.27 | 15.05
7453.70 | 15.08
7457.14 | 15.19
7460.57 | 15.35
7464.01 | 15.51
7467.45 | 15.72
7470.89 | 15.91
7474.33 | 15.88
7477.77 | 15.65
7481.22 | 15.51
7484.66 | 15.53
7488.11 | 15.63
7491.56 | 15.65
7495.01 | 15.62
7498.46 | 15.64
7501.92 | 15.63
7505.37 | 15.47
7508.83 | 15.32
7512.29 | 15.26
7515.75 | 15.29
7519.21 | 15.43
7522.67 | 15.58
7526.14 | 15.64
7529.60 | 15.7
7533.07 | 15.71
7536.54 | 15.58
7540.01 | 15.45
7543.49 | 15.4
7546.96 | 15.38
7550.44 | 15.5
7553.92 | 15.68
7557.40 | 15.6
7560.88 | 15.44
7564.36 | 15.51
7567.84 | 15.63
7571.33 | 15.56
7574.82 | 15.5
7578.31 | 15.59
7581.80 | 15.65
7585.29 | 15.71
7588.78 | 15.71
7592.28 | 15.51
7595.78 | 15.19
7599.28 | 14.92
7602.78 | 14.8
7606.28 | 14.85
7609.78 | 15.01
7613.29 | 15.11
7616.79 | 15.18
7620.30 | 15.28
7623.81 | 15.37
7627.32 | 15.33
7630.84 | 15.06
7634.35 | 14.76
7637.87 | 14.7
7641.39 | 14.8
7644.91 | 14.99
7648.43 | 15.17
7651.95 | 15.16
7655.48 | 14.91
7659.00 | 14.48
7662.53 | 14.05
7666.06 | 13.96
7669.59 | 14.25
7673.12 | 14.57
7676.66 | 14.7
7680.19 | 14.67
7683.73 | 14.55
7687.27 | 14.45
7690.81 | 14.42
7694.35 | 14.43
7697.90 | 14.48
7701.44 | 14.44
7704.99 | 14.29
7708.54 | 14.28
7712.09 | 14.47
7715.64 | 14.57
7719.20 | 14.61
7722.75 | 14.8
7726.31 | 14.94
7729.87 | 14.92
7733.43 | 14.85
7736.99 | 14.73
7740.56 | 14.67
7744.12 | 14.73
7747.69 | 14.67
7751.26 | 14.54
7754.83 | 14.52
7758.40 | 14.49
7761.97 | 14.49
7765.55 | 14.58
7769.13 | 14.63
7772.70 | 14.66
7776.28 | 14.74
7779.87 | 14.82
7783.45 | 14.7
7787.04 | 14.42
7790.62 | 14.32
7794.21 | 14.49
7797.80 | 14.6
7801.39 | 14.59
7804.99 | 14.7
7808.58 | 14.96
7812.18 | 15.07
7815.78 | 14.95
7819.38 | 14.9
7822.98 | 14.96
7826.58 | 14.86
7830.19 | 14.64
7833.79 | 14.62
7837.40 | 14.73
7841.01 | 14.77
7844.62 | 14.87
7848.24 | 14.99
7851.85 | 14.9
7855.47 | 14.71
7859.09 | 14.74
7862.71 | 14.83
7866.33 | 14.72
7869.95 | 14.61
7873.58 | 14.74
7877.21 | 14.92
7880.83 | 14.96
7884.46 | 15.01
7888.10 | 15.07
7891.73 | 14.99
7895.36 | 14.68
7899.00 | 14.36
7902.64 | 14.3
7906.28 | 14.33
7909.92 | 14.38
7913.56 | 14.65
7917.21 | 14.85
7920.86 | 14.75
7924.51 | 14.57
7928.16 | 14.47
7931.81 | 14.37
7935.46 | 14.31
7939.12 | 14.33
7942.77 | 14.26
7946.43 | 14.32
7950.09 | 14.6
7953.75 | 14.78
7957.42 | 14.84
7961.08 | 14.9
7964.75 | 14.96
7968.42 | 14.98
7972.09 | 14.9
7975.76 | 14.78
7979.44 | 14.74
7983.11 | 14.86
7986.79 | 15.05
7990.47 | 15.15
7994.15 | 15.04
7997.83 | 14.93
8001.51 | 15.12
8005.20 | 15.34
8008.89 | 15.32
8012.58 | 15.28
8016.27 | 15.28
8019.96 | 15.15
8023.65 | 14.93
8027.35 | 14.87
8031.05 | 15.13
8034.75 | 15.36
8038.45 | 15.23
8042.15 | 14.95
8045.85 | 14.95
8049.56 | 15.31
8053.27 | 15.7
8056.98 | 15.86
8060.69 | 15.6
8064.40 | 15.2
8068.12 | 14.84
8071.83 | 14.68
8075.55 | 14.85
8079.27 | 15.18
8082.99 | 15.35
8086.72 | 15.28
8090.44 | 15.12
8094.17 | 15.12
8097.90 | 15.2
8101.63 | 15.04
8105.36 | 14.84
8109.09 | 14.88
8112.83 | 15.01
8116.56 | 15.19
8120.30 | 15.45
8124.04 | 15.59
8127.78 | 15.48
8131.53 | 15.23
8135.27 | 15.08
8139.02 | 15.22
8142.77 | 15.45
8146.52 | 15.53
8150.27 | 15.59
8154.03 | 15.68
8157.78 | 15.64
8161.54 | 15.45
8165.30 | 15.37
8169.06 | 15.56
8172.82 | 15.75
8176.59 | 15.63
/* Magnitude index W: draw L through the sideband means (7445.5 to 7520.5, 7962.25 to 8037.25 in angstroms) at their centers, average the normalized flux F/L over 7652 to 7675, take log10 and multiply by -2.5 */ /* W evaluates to 0.07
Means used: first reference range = 15.5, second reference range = 15.1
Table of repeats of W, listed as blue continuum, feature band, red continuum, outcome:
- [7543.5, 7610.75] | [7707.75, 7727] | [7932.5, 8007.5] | 0.043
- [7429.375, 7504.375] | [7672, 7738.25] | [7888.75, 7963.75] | 0.032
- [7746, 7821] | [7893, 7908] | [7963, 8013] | 0.032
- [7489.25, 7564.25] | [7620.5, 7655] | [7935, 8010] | 0.022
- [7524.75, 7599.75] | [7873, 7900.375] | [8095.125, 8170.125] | 0.040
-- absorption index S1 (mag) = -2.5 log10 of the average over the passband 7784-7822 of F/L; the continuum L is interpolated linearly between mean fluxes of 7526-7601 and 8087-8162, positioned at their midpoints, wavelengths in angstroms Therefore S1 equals 0.05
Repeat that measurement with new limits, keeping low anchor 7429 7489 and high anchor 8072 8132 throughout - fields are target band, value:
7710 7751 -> 0.05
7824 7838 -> 0.04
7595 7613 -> 0.03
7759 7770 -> 0.06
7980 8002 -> 0.01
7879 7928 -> 0.04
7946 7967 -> 0.03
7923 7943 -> 0.06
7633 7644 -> 0.04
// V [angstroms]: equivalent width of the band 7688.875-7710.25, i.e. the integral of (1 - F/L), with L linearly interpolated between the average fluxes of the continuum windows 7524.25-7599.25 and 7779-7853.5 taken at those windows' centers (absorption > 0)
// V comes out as 1.0 angstroms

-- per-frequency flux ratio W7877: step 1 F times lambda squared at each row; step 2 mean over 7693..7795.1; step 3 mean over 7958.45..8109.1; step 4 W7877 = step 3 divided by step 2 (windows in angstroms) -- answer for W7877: 1.1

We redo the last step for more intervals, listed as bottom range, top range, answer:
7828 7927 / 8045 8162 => 1.10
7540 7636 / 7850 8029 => 1.06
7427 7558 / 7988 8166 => 1.14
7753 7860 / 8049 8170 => 1.12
